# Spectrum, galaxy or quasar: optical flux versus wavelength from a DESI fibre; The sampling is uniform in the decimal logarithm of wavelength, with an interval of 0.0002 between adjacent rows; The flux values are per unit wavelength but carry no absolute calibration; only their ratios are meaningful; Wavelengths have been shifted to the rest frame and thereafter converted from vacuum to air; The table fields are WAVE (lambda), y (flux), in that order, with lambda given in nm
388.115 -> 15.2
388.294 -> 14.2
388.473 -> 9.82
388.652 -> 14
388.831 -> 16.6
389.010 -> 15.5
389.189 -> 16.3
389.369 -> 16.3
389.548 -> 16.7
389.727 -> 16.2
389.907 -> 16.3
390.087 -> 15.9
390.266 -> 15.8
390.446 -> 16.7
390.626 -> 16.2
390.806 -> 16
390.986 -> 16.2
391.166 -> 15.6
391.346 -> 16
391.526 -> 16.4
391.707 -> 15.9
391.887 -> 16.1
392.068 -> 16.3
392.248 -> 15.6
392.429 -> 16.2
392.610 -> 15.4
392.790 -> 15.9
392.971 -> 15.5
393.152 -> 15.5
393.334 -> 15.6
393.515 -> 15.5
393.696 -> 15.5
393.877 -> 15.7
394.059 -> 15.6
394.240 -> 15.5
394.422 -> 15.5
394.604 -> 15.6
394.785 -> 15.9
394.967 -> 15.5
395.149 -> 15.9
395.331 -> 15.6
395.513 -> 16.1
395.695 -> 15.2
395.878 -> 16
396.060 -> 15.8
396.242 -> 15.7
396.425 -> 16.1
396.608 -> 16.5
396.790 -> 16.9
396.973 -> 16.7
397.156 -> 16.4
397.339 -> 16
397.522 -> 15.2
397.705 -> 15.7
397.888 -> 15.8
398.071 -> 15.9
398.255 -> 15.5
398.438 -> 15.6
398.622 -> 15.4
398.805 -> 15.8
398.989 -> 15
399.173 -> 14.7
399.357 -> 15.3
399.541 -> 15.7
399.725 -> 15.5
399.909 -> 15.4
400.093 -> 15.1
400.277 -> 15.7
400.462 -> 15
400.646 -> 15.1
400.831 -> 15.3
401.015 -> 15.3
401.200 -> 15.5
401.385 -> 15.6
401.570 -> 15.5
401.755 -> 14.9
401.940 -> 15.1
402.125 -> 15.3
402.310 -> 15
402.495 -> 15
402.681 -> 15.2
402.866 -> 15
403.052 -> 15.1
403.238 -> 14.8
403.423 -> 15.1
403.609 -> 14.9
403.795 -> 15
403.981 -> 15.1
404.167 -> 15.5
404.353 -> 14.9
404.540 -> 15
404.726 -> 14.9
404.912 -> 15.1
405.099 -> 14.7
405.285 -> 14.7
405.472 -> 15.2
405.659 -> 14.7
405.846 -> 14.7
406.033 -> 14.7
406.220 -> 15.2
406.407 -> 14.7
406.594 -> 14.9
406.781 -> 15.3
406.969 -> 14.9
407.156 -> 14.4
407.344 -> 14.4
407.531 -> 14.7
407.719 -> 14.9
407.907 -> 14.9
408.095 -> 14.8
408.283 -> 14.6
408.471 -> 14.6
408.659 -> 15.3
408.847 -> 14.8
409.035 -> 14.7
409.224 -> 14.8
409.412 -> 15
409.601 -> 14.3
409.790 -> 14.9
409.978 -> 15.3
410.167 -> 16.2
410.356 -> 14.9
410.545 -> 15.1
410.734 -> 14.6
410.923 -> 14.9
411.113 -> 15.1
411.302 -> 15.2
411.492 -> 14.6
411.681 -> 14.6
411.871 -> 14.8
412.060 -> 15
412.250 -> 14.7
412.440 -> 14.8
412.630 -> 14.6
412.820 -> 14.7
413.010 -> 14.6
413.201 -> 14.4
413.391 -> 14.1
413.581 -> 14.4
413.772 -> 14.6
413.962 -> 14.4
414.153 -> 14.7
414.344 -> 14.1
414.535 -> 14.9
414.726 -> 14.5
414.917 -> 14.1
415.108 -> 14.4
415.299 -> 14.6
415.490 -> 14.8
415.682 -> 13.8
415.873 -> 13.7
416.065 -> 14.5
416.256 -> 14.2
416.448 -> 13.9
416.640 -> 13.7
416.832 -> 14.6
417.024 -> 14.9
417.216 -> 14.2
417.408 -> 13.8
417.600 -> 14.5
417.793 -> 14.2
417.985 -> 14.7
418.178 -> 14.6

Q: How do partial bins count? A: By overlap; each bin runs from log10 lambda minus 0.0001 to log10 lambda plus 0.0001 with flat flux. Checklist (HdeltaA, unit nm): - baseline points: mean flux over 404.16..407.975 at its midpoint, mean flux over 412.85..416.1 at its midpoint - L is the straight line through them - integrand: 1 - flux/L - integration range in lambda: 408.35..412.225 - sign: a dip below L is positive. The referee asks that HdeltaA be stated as -0.08 nm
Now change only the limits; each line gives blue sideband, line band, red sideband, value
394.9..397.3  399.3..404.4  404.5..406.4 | 0.037 nm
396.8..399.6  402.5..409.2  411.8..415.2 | 0.095 nm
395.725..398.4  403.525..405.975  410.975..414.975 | 0.060 nm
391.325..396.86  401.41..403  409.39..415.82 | 0.018 nm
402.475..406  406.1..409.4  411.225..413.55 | 0.004 nm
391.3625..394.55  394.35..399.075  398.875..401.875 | -0.094 nm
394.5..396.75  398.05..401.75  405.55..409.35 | 0.024 nm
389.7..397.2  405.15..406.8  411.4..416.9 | 0.016 nm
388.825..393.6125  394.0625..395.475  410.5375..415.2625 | 0.010 nm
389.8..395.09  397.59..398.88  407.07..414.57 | -0.013 nm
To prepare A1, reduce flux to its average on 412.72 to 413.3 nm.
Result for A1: 14.6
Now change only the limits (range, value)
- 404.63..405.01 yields 15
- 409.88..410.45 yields 15.5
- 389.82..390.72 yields 16.2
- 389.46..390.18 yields 16.3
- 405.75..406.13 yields 14.7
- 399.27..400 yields 15.5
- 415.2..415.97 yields 14.2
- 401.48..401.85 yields 15.2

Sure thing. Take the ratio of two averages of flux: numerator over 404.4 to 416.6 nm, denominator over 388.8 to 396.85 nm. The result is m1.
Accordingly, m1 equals 0.92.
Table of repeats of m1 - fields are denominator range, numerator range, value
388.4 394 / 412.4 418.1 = 0.91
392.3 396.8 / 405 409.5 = 0.94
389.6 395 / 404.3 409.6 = 0.93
